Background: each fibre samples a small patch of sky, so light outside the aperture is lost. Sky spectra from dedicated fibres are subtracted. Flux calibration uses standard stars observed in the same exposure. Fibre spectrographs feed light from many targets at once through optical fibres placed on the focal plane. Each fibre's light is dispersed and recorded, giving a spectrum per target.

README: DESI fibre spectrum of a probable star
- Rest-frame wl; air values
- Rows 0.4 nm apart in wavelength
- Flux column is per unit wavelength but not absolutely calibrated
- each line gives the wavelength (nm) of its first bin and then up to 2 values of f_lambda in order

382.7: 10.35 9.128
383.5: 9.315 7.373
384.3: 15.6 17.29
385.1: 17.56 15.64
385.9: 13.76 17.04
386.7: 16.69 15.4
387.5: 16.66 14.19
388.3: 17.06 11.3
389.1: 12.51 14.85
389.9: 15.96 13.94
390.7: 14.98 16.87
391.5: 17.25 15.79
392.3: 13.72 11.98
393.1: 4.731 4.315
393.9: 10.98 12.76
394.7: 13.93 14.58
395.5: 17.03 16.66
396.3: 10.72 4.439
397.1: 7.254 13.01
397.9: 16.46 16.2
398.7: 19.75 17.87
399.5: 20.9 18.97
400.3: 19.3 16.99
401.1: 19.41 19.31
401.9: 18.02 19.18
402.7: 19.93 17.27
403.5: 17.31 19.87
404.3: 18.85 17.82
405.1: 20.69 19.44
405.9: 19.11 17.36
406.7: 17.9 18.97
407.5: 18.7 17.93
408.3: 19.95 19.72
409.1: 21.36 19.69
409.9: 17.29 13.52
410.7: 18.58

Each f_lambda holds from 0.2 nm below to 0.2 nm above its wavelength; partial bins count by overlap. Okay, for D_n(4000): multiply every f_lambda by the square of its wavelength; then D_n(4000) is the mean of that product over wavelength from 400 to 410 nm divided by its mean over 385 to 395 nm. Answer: 1.5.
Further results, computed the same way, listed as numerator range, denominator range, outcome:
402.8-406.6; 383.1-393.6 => 1.46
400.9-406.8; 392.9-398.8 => 1.62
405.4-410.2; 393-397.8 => 1.80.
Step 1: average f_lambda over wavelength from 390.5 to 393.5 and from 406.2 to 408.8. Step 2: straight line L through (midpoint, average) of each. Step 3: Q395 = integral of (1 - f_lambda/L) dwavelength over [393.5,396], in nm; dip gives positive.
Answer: 0.11 nm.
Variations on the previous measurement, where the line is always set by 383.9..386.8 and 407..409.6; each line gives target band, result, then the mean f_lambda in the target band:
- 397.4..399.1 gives 0.10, 16.7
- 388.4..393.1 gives 0.68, 14.1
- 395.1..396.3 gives 0.13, 15.4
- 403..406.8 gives 0.06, 18.6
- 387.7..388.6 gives 0.05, 15.1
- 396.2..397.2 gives 0.59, 7.17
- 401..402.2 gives -0.04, 18.9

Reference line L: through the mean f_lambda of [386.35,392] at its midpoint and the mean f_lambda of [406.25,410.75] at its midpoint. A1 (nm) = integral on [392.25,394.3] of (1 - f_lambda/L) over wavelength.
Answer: 0.87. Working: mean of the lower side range 15.3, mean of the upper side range 18.4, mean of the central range 9.16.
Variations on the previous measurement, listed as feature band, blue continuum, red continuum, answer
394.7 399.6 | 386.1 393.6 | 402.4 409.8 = 0.57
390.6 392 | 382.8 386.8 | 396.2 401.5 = -0.16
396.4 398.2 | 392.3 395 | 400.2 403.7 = 0.44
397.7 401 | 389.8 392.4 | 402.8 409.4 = -0.18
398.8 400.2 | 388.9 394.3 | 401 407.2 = -0.23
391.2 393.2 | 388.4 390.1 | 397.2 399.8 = 0.20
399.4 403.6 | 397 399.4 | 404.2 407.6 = -0.45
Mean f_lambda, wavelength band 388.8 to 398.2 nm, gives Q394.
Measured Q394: 12.8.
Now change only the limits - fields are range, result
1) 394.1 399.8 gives 14.5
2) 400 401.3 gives 18.6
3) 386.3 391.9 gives 15.3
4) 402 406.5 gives 18.8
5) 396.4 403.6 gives 16.7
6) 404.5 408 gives 18.7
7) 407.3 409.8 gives 19.5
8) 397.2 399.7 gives 17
